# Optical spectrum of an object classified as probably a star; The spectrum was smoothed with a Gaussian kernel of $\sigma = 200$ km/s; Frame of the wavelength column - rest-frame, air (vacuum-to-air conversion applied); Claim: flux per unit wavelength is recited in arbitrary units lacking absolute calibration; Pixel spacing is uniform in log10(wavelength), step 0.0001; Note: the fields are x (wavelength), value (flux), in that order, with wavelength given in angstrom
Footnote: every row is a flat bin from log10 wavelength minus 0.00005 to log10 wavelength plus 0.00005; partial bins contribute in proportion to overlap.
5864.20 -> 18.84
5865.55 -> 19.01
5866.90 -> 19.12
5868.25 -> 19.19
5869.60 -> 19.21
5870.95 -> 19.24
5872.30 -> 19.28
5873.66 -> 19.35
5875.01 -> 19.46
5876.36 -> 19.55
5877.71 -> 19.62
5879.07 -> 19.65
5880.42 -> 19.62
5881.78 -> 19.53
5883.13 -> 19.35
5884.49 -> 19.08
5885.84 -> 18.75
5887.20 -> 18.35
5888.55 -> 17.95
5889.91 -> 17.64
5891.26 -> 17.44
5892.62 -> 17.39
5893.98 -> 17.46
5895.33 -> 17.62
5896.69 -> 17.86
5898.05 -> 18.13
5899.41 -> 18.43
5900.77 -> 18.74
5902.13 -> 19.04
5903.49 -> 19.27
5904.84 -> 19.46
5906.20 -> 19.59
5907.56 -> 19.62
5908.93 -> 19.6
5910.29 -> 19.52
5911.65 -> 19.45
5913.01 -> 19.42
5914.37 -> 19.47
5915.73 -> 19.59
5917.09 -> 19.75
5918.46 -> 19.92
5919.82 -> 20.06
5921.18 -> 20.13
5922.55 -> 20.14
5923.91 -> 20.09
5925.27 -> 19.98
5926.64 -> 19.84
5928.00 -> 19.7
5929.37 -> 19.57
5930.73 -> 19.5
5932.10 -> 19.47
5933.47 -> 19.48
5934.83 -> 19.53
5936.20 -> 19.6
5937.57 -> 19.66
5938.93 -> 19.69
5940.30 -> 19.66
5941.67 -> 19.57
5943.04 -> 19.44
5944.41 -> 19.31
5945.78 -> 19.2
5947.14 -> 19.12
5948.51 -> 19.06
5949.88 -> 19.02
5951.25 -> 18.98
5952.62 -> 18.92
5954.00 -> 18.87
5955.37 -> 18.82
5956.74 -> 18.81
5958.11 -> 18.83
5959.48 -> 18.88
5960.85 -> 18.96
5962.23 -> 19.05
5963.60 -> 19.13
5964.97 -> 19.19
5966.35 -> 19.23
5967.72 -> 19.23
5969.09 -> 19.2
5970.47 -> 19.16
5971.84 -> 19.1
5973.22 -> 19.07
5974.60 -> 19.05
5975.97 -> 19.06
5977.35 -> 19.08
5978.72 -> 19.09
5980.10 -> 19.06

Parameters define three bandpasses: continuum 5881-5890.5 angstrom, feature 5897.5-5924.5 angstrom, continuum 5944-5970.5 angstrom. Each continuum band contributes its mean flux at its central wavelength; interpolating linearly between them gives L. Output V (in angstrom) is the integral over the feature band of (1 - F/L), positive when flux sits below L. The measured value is -1.0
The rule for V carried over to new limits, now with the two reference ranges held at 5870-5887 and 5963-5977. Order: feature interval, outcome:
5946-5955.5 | 0.1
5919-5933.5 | -0.5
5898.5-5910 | 0.0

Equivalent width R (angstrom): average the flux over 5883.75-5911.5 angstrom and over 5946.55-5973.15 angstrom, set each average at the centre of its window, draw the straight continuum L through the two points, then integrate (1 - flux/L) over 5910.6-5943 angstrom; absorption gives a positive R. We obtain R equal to -1.6 angstrom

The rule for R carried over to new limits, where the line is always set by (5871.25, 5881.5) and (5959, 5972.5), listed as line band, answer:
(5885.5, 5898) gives 1.0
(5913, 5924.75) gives -0.3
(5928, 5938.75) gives -0.2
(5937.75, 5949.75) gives -0.1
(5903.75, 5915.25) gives -0.1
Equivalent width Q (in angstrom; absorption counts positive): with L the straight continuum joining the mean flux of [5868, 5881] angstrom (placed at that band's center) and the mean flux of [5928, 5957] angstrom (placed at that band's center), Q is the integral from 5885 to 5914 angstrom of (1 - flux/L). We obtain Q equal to 1.1 angstrom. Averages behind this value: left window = 19.4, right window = 19.3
